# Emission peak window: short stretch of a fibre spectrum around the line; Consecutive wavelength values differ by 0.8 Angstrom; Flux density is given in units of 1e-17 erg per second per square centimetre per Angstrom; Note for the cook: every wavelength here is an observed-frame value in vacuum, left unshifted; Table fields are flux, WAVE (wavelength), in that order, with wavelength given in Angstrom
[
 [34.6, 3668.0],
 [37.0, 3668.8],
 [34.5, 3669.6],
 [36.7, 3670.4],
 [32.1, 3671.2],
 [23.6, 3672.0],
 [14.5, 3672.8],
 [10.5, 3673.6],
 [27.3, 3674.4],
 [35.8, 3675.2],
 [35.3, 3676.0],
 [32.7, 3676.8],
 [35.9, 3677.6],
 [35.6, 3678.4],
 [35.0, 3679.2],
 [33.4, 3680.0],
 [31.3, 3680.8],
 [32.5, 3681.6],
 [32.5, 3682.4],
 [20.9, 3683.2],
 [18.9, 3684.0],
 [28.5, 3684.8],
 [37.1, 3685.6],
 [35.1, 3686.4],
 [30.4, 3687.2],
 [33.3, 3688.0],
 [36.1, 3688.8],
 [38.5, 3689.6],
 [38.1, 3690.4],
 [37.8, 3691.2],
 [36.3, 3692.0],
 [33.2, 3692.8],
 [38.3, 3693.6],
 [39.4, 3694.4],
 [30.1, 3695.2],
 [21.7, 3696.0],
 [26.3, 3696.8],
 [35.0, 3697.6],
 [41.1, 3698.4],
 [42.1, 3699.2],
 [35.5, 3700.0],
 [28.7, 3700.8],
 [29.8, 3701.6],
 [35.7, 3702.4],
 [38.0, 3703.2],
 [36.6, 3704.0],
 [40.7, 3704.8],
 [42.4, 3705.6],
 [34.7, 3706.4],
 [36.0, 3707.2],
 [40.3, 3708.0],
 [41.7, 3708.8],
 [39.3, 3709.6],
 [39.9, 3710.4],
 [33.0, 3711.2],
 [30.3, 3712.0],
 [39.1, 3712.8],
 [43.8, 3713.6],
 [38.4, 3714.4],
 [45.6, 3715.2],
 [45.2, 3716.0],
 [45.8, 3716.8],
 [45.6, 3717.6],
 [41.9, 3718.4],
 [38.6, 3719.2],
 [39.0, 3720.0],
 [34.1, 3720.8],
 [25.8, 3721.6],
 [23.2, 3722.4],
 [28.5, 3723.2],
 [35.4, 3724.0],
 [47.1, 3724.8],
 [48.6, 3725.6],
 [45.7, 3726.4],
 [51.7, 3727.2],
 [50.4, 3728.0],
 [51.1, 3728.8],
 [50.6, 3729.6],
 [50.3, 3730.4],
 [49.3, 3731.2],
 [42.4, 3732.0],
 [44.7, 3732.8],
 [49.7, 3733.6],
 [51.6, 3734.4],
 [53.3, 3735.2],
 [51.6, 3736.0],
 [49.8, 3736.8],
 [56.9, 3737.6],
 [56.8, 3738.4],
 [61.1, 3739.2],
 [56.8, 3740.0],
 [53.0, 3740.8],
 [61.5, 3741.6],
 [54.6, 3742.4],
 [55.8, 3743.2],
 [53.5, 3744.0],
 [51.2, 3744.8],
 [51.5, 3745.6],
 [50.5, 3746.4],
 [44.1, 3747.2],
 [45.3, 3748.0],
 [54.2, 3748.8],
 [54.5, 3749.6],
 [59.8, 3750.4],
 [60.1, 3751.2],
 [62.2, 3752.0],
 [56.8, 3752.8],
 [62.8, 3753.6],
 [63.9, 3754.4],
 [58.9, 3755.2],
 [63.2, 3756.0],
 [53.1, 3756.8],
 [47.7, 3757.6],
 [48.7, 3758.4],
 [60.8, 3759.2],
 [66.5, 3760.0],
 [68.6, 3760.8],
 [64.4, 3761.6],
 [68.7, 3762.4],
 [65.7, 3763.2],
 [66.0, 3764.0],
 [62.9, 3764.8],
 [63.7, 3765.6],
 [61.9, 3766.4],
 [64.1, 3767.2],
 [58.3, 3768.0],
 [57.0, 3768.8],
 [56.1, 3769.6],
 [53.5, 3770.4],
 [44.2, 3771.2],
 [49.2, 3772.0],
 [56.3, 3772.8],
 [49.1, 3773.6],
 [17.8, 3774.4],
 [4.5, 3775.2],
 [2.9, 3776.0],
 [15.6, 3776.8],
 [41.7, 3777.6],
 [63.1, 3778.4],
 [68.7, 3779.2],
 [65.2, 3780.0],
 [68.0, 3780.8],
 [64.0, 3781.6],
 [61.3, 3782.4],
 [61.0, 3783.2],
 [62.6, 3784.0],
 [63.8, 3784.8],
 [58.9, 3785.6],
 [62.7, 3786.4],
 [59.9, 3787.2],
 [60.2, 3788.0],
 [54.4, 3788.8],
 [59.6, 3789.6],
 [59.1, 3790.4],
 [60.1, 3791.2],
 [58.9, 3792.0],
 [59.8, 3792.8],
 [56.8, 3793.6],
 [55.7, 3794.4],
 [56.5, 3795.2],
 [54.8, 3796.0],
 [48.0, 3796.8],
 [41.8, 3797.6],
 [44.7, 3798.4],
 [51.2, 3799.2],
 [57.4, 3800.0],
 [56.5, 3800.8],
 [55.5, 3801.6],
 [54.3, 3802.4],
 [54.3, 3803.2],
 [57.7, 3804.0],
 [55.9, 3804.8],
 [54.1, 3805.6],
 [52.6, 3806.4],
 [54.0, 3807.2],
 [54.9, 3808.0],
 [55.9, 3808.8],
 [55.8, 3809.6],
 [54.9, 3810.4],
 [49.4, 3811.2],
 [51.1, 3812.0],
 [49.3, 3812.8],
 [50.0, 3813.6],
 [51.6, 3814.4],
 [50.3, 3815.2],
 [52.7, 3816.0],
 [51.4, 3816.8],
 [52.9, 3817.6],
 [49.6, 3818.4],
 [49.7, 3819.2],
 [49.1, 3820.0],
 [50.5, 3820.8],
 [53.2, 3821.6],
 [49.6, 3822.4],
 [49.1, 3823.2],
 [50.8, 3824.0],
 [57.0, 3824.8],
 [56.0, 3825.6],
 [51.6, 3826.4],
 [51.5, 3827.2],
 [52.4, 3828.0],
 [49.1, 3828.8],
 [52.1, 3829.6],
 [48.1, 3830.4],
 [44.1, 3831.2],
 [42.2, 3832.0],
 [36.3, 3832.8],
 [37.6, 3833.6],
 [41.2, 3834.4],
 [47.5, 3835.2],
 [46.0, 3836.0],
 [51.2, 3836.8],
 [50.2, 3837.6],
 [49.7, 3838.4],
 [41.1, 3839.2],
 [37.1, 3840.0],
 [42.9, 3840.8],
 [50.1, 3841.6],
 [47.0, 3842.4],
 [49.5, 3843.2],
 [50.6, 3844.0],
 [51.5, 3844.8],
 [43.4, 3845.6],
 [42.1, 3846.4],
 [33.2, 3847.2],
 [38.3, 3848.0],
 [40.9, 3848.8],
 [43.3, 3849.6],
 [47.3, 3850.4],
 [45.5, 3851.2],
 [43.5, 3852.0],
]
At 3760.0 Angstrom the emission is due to Lyman alpha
